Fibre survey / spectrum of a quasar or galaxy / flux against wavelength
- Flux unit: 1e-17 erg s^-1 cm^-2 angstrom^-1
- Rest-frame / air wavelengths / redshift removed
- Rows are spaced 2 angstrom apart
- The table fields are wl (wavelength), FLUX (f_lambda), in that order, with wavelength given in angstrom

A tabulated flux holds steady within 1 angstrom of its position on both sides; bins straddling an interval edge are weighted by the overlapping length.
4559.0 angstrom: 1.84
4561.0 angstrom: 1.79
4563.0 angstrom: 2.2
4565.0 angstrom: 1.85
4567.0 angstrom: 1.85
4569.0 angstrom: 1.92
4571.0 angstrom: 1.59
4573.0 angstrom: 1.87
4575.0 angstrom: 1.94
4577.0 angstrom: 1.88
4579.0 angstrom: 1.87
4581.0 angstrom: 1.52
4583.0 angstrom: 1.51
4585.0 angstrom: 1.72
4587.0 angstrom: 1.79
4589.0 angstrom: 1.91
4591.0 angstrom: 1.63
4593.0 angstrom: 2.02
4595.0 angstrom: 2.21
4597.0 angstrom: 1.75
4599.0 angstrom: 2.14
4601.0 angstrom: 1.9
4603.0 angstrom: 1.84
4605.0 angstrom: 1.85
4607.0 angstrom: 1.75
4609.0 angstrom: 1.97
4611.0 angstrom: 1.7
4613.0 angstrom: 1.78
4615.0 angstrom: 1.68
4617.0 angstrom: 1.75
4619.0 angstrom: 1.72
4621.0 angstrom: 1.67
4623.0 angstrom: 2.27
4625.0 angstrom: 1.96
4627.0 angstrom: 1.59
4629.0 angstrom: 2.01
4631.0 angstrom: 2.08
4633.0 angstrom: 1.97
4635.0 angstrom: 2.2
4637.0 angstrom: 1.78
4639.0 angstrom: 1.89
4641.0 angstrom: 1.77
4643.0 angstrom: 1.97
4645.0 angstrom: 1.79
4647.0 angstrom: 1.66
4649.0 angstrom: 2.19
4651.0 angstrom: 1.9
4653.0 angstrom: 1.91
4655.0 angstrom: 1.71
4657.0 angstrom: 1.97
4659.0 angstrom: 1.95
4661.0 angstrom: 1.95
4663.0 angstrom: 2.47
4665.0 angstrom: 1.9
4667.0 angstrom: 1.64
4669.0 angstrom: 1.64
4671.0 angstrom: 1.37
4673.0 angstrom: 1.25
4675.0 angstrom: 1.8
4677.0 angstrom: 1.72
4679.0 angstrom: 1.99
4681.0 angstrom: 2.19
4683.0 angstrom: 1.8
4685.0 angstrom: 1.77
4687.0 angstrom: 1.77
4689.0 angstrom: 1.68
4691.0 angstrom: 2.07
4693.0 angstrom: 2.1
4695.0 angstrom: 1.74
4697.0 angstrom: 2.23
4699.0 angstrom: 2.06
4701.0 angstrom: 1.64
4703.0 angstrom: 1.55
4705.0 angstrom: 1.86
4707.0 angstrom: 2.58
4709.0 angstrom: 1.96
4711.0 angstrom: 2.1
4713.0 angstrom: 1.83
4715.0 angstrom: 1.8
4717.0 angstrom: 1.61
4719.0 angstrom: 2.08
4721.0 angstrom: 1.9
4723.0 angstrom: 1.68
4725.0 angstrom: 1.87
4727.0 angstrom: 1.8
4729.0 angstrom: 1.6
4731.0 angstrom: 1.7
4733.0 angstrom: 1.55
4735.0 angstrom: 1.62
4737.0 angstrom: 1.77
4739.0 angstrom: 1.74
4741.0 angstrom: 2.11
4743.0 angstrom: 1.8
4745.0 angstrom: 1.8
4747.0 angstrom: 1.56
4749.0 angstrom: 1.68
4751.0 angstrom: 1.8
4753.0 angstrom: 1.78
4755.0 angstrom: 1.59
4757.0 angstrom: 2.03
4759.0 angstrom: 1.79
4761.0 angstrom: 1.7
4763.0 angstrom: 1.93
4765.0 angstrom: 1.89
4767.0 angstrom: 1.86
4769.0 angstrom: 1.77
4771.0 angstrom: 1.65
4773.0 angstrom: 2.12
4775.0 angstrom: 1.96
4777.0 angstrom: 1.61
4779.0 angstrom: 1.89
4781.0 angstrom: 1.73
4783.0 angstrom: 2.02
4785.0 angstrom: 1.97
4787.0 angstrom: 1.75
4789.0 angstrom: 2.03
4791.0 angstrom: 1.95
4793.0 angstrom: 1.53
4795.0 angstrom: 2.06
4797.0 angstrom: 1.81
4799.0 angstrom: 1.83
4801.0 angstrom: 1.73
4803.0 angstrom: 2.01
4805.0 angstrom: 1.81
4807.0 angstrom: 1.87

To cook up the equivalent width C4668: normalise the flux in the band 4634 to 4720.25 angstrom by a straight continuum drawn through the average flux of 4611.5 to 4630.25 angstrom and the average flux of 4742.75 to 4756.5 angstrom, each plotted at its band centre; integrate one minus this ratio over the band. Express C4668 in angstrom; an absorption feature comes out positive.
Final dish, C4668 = -4.8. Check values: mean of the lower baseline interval 1.83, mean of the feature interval 1.88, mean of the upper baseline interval 1.72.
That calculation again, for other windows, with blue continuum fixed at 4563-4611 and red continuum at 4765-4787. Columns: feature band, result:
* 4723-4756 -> 2.1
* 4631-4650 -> -0.8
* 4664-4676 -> 1.6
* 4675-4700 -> -1.0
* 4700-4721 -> -0.6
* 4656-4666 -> -1.1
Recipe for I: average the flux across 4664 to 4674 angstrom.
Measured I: 1.56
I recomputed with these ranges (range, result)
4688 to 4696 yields 1.9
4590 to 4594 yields 1.82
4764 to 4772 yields 1.79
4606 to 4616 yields 1.78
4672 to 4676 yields 1.52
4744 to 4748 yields 1.68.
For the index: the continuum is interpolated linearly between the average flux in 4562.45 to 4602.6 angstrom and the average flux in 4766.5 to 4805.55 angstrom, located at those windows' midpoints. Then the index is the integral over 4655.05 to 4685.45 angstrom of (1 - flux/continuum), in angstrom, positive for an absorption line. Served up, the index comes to 0.4 angstrom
